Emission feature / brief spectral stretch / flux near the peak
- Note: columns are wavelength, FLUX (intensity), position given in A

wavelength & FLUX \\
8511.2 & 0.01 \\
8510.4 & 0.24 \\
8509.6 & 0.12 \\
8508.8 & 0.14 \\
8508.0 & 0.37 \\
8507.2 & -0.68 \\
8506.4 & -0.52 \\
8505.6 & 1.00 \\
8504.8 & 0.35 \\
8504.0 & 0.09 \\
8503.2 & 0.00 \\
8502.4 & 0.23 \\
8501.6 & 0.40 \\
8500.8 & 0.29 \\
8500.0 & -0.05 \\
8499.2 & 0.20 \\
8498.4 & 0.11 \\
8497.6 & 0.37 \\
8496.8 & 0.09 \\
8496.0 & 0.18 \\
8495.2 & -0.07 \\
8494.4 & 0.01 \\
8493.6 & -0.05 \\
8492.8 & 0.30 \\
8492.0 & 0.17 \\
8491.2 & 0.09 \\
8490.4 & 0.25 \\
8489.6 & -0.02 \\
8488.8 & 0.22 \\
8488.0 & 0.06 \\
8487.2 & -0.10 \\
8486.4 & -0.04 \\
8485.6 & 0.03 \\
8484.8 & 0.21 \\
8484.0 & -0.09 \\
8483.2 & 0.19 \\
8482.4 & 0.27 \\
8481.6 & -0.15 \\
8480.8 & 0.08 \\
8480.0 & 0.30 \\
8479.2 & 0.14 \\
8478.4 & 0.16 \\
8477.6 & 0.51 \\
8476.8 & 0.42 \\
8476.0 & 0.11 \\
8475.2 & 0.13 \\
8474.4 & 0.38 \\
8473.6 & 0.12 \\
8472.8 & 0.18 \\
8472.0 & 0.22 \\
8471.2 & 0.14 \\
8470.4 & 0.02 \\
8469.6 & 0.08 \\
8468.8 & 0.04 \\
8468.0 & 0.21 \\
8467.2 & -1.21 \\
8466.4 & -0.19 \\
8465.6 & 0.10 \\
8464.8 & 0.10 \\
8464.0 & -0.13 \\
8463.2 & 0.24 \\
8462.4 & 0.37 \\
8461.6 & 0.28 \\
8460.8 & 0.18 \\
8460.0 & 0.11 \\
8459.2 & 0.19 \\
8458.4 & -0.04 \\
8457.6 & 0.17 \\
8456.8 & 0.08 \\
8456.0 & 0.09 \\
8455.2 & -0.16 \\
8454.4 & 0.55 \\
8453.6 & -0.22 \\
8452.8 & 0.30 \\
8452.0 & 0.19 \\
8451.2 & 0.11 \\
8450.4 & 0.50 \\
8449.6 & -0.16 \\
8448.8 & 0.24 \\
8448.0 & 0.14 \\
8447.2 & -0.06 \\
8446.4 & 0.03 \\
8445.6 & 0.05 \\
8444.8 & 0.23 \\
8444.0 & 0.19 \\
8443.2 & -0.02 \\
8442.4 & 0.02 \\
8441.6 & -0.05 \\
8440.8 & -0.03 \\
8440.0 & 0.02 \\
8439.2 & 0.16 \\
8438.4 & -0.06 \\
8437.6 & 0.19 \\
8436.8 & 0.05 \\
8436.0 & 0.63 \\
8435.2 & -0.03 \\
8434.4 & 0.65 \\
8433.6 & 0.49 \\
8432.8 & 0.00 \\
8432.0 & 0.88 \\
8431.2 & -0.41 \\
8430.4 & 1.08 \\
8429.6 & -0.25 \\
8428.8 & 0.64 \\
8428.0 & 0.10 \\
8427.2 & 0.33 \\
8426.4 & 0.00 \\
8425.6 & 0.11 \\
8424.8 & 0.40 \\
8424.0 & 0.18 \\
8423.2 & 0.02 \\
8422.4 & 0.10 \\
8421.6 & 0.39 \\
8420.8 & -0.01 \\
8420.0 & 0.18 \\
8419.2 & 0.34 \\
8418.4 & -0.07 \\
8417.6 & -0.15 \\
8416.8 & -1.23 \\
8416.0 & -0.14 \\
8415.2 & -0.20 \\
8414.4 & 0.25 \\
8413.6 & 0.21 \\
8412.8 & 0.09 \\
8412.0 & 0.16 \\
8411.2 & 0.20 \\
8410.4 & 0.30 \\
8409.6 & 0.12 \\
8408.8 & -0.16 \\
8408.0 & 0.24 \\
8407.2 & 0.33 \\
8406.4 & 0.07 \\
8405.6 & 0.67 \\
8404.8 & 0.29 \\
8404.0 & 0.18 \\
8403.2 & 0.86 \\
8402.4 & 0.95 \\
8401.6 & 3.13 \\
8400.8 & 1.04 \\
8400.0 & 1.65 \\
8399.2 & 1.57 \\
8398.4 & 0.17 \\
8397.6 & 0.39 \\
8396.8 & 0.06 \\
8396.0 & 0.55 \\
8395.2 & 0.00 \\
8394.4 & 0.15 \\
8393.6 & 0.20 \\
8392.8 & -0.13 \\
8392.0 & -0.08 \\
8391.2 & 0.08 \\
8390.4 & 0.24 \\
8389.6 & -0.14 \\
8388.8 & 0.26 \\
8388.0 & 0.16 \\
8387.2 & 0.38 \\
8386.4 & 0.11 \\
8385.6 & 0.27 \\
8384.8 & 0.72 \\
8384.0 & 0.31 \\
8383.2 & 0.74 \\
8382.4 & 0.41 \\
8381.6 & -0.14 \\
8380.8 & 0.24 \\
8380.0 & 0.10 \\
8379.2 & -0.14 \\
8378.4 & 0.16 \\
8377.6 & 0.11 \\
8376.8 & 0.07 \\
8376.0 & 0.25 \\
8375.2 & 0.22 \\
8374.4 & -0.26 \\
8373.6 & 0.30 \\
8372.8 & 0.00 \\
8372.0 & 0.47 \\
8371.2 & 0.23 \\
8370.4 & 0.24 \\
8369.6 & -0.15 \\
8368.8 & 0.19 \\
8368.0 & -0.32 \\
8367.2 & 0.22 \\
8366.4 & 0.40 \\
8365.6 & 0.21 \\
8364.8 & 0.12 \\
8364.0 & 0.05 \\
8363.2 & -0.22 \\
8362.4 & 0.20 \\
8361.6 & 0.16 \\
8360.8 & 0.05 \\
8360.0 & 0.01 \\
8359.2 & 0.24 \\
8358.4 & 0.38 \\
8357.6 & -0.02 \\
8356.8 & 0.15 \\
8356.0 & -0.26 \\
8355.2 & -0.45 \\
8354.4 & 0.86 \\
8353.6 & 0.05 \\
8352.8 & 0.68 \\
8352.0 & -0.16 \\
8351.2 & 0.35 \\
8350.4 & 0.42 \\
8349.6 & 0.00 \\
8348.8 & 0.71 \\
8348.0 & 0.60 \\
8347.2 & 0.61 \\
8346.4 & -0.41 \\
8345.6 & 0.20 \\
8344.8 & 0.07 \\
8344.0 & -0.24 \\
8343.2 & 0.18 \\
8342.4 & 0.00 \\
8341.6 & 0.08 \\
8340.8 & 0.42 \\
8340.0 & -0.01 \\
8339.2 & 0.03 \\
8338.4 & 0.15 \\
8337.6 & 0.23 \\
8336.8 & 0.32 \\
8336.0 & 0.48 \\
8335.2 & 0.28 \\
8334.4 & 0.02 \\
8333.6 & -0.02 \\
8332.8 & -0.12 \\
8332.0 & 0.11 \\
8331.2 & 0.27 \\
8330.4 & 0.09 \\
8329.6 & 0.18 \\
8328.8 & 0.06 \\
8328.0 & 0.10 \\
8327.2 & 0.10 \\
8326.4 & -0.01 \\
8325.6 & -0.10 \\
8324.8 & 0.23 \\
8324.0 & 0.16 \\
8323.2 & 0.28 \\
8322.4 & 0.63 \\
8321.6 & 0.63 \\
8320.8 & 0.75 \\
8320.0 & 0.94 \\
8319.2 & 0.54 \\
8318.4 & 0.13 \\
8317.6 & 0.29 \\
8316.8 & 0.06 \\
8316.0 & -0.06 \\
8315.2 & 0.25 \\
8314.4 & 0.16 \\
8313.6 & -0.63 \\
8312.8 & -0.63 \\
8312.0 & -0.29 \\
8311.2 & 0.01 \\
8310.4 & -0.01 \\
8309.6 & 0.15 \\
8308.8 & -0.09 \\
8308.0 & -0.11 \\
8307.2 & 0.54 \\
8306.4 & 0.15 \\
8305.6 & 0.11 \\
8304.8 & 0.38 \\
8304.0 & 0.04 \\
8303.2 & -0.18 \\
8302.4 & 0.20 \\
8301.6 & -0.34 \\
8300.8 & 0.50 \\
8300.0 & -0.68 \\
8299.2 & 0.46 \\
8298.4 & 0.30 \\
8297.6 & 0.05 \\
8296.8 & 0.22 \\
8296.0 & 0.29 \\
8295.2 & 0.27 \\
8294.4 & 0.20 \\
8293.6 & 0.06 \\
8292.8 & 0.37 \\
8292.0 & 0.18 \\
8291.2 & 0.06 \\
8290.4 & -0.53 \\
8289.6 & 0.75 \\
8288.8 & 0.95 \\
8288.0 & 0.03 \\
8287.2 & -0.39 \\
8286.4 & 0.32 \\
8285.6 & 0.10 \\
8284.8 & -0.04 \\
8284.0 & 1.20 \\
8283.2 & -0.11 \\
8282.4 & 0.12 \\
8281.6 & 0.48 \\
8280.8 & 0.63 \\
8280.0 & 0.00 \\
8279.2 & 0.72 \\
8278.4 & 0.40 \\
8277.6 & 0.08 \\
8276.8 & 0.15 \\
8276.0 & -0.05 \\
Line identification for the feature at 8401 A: [O III]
